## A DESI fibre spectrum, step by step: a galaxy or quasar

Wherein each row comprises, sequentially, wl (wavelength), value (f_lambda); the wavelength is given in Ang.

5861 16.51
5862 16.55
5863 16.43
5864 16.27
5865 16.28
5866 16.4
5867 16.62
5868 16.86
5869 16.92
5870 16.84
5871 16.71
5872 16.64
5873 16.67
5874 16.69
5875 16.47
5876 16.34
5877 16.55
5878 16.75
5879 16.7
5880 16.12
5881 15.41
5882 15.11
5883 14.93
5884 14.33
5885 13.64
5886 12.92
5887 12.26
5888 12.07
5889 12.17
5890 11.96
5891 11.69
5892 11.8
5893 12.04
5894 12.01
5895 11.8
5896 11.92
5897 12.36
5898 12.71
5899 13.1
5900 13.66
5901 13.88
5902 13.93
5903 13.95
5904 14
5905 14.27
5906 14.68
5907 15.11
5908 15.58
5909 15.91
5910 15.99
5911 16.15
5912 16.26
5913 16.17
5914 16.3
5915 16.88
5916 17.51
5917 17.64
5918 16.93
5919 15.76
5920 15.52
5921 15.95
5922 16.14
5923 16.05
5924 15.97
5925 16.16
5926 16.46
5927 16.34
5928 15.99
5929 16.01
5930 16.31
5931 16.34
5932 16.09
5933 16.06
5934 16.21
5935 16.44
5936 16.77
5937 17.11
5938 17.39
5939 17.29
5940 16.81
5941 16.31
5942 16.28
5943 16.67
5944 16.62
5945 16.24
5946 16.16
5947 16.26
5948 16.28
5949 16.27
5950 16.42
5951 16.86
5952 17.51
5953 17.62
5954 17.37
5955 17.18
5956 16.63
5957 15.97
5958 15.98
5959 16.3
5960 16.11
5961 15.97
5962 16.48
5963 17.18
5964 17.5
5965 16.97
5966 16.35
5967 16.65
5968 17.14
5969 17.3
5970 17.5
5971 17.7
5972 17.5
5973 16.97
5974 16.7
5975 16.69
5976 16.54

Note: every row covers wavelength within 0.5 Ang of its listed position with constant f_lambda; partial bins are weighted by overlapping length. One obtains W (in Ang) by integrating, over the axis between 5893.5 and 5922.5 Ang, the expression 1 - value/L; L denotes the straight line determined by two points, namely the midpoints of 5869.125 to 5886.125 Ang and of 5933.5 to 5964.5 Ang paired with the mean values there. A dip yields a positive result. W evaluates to 2.4 Ang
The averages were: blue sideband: 15.9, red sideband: 16.7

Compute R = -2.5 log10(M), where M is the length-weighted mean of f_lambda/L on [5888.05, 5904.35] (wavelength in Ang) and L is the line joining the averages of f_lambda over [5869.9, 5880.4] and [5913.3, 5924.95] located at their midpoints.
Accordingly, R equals 0.288 mag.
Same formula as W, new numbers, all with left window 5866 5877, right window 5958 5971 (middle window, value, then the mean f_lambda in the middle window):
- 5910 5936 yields 0.66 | 16.3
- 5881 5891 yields 2.03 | 13.3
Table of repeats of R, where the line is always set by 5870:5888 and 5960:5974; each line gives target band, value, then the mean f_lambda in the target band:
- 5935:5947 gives -0.009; 16.7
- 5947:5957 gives -0.007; 16.8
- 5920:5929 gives 0.011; 16.1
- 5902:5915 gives 0.043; 15.4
